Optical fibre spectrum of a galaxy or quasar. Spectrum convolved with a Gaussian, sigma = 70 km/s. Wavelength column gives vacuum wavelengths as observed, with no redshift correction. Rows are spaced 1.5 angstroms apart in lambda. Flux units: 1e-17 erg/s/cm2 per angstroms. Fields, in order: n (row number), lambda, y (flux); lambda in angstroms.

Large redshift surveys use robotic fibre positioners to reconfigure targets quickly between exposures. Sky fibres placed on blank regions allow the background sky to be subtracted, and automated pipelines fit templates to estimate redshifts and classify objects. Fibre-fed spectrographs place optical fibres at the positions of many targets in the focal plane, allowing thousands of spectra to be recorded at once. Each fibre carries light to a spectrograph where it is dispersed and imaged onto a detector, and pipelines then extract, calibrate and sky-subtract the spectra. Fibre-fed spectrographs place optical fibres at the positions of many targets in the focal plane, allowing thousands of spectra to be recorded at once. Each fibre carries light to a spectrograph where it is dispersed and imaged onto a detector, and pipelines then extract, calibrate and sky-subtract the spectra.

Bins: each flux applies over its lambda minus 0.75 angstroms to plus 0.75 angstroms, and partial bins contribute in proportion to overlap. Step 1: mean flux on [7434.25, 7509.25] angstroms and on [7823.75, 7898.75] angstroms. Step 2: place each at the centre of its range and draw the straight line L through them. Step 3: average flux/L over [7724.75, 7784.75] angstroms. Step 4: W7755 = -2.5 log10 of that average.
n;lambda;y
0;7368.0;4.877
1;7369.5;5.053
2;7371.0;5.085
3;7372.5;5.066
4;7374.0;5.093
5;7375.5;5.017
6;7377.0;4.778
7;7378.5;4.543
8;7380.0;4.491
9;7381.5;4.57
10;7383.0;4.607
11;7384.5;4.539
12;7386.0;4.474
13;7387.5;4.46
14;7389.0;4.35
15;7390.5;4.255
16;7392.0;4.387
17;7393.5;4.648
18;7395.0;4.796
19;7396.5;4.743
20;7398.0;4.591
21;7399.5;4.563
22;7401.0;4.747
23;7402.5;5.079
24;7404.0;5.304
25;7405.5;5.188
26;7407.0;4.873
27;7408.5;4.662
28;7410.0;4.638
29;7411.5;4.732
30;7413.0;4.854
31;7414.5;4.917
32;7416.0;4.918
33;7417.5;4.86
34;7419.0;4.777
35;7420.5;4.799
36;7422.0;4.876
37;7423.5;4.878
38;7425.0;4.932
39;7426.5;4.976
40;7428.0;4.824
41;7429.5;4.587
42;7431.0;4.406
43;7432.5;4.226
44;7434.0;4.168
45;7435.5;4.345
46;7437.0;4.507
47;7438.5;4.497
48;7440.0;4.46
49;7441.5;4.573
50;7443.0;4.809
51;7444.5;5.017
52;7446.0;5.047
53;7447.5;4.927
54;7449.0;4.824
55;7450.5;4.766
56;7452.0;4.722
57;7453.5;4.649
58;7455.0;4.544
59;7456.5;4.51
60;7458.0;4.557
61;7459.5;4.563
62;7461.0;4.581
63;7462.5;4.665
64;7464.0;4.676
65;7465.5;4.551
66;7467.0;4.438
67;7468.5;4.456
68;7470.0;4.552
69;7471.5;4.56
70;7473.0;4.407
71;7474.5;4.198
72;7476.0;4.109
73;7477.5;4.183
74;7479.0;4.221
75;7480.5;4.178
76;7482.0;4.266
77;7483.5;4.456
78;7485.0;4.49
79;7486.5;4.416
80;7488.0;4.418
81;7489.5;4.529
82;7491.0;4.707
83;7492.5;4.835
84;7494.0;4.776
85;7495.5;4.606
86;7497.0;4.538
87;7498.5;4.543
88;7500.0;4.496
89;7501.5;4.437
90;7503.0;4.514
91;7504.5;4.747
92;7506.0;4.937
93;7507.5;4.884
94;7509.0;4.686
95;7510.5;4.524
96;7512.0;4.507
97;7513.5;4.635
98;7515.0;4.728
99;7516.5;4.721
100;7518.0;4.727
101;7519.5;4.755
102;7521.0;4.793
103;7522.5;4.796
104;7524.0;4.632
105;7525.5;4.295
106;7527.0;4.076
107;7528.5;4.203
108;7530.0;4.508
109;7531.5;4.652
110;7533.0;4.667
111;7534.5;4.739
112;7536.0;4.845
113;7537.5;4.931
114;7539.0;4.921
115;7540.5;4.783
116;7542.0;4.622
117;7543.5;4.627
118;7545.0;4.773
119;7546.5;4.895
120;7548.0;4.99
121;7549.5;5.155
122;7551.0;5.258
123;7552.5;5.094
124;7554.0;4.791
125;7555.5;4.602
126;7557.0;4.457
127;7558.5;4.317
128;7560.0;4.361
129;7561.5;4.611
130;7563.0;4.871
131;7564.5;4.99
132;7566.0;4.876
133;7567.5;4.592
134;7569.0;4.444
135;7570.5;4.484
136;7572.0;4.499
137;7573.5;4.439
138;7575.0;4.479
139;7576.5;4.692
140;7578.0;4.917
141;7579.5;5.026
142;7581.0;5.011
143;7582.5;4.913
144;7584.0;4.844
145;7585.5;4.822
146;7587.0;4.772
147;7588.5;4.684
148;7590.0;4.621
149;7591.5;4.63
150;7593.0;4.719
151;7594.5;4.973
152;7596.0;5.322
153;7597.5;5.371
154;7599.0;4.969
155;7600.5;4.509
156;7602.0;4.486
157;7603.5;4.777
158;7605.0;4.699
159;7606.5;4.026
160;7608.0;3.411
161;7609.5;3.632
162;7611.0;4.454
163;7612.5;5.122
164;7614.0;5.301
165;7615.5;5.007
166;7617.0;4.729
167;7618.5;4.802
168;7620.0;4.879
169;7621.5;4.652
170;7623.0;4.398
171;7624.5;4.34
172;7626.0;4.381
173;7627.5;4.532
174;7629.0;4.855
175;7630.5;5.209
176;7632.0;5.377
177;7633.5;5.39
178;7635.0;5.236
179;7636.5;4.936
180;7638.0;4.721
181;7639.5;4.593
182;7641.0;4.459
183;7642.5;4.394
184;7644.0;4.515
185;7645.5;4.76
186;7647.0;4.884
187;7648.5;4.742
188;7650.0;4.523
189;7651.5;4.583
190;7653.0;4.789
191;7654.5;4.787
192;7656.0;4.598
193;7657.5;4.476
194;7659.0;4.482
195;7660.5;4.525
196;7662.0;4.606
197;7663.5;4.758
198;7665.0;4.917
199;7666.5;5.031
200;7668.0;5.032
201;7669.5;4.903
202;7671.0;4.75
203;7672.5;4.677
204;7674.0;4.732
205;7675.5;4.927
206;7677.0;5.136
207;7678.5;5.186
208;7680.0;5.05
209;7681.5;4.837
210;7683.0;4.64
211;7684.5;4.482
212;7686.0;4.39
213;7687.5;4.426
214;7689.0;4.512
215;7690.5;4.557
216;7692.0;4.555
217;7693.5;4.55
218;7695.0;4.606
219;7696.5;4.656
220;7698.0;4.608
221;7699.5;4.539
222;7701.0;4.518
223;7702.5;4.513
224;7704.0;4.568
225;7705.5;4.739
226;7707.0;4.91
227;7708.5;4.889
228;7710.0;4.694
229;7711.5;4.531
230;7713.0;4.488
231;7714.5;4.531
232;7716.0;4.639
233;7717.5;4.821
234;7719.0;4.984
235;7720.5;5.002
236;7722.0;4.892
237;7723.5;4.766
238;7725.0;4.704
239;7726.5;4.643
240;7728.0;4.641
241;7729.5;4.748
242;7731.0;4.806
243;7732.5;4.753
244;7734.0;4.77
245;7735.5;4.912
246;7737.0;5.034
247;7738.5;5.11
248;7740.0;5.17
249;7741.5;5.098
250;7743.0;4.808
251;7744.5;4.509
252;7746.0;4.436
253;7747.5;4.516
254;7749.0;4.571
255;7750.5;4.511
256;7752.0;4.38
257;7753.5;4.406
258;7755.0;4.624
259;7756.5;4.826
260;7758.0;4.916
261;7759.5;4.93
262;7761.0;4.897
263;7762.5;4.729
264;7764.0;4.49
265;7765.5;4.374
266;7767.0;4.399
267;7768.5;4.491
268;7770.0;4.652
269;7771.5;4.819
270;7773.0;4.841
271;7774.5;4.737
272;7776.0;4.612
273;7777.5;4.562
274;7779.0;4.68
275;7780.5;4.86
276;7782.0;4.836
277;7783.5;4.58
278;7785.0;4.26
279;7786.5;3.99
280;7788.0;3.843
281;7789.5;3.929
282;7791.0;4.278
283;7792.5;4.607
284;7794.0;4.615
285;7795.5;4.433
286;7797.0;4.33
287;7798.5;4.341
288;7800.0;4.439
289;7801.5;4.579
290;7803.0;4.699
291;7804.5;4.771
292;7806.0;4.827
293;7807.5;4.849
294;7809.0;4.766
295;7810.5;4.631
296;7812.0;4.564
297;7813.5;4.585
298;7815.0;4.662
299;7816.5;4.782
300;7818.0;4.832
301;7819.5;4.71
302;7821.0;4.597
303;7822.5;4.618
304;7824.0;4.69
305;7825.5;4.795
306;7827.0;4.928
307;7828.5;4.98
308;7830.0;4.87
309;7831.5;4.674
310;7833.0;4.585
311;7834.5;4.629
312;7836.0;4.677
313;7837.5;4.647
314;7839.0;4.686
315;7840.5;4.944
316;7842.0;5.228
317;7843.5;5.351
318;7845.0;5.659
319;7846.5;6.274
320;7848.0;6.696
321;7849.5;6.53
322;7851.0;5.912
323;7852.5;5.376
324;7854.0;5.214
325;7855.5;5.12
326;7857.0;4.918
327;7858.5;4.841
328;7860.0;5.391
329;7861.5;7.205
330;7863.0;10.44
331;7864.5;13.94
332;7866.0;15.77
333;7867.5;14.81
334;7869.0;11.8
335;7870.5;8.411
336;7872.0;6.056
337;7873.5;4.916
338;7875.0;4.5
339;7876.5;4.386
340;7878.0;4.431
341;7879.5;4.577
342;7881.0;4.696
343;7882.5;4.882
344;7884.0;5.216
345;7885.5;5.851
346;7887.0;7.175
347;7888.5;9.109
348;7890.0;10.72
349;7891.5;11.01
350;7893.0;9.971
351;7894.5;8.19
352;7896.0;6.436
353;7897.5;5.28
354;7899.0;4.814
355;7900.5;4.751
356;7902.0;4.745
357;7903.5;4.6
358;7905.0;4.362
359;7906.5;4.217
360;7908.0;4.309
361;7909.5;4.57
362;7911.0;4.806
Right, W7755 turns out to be 0.27 mag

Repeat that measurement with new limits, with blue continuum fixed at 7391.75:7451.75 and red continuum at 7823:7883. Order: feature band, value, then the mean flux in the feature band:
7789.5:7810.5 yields 0.31 mag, 4.56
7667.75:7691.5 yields 0.19 mag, 4.76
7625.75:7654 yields 0.15 mag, 4.79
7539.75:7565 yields 0.09 mag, 4.77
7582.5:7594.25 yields 0.13 mag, 4.75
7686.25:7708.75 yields 0.24 mag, 4.6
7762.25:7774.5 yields 0.28 mag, 4.6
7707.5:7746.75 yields 0.21 mag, 4.78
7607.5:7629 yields 0.19 mag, 4.57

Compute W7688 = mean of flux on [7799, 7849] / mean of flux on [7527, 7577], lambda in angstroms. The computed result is 1.0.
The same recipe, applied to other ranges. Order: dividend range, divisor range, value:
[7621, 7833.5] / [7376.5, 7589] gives 1.01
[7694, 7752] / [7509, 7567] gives 1.00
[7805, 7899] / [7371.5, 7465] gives 1.32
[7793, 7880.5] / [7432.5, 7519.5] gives 1.26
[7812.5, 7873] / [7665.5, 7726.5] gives 1.32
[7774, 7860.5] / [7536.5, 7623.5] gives 1.02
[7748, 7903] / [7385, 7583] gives 1.20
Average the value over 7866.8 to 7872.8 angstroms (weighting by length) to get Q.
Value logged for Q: 10.2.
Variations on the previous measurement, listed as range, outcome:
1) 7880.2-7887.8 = 5.58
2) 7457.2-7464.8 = 4.61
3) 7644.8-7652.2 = 4.7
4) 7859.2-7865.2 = 9.17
